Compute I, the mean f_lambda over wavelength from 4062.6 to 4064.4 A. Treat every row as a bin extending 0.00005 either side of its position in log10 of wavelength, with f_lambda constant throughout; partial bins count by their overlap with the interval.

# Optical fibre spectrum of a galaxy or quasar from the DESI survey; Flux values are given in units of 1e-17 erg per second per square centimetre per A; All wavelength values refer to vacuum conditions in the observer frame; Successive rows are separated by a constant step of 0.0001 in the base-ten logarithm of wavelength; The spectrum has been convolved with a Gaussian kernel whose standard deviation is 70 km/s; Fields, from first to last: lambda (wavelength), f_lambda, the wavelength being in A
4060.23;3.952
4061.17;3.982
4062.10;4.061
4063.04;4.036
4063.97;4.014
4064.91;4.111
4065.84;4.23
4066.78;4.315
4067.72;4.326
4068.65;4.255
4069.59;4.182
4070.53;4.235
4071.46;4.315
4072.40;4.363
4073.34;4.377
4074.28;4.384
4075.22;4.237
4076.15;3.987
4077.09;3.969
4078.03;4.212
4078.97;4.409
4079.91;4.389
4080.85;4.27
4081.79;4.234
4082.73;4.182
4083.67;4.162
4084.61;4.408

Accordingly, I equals 4.04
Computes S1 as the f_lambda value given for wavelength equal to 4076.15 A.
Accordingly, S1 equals 3.987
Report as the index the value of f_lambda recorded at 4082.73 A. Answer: 4.182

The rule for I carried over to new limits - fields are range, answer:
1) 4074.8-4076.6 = 4.13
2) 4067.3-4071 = 4.26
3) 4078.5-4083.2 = 4.3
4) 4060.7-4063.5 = 4.02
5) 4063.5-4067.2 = 4.17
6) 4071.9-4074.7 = 4.36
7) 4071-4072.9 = 4.33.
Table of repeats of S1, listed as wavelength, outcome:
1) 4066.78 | 4.315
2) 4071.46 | 4.315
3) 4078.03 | 4.212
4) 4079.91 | 4.389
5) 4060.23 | 3.952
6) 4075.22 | 4.237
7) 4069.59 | 4.182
